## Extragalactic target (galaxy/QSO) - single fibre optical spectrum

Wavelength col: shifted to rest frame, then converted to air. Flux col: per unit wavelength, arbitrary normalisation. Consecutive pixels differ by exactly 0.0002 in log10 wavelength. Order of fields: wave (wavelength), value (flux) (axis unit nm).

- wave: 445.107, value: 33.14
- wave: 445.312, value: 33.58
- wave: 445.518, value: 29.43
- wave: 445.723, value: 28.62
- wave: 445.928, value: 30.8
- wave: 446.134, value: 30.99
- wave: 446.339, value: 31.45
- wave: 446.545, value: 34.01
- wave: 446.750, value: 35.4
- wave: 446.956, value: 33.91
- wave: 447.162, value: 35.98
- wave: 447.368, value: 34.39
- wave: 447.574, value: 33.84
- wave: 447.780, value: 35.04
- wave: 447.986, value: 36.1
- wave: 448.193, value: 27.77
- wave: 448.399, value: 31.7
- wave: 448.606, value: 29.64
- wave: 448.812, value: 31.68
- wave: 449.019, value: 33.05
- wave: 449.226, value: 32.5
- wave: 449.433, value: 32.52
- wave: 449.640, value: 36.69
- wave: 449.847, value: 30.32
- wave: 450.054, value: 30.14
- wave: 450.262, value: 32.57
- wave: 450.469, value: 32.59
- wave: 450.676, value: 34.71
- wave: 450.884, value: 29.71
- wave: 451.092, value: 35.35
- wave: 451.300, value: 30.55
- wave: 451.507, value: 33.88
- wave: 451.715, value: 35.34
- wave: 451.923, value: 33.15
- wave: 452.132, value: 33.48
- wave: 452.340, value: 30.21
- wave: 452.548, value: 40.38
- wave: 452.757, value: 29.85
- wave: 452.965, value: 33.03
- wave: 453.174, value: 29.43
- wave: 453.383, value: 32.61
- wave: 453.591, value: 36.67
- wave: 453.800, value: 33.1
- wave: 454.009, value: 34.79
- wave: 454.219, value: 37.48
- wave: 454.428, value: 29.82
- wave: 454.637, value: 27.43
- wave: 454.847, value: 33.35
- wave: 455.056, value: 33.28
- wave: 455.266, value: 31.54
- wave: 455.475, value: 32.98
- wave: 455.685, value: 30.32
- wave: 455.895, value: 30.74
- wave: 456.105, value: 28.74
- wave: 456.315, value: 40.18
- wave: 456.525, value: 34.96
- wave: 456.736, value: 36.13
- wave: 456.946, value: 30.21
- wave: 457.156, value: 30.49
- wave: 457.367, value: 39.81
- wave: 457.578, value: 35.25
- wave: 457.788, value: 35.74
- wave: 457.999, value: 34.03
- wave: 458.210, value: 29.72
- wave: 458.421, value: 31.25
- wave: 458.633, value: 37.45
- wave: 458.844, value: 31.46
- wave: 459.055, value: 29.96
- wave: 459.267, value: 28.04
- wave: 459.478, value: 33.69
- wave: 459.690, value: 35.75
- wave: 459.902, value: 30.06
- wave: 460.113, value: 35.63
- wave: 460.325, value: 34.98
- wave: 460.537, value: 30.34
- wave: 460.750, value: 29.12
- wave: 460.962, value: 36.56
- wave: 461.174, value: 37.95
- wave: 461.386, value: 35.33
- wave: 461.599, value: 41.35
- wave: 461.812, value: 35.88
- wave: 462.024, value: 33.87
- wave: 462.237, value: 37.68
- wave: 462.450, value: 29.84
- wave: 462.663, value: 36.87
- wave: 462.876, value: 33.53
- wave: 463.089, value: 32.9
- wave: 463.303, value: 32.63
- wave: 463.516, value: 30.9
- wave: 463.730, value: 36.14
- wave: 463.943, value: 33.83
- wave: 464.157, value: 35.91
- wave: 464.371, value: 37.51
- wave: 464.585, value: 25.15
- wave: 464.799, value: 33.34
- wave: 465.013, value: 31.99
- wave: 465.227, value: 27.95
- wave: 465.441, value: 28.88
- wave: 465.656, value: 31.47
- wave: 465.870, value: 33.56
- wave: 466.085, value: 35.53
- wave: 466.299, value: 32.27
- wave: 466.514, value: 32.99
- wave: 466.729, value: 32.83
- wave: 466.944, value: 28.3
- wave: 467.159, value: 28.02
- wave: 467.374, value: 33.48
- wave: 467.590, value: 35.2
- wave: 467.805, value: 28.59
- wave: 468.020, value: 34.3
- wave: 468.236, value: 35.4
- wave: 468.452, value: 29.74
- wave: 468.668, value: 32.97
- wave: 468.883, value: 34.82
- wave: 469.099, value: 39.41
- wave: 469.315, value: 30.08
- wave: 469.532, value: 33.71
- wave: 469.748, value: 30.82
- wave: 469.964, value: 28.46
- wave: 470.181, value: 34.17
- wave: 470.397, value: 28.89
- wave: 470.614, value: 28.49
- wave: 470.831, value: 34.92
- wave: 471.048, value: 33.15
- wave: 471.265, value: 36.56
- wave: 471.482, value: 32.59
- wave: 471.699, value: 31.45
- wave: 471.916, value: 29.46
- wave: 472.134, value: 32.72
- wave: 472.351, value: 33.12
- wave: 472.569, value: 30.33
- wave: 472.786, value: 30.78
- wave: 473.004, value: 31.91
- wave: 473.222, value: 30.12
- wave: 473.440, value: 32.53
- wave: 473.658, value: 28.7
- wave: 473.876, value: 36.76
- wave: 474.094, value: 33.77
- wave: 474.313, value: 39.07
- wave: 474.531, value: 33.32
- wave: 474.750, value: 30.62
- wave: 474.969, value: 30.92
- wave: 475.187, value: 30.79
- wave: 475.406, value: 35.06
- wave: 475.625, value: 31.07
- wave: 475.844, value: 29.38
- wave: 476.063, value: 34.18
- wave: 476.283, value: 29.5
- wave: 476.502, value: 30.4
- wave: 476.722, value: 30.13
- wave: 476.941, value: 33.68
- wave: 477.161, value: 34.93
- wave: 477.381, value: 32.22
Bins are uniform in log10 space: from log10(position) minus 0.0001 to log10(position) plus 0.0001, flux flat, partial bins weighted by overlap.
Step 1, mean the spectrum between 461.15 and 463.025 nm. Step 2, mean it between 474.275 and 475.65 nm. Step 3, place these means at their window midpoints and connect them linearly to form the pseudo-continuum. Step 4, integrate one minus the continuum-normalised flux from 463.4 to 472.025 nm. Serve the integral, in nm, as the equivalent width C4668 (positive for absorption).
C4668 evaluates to 0.518 nm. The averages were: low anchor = 35.7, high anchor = 32.8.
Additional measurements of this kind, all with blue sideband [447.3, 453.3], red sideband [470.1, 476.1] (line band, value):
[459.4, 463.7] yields -0.23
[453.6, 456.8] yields -0.04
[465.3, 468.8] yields 0.04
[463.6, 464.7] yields -0.04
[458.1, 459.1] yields 0.01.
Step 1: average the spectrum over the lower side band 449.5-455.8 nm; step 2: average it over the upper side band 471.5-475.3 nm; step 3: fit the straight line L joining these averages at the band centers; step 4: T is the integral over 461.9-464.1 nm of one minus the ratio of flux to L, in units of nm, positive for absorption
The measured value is -0.094 nm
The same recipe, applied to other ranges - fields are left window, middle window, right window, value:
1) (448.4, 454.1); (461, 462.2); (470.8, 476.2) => -0.15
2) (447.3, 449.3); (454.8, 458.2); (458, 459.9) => -0.13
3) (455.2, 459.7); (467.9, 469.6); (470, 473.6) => -0.09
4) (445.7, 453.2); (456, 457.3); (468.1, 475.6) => -0.04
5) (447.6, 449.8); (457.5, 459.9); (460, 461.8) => 0.13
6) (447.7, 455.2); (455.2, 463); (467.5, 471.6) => -0.23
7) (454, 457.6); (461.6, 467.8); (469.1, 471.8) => -0.06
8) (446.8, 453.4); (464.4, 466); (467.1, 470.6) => 0.08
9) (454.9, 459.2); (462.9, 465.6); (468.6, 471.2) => 0.04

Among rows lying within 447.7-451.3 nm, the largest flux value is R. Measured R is 36.69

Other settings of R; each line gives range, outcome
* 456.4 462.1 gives 41.35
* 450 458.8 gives 40.38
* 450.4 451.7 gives 35.35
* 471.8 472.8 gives 33.12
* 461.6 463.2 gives 37.68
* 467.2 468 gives 35.2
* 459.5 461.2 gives 37.95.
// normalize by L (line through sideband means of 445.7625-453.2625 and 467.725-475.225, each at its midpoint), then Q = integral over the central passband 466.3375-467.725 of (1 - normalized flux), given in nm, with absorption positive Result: 0.03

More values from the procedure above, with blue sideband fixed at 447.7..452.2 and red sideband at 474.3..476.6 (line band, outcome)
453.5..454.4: -0.07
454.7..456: 0.02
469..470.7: 0.02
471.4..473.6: 0.04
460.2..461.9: -0.15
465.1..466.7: 0.02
